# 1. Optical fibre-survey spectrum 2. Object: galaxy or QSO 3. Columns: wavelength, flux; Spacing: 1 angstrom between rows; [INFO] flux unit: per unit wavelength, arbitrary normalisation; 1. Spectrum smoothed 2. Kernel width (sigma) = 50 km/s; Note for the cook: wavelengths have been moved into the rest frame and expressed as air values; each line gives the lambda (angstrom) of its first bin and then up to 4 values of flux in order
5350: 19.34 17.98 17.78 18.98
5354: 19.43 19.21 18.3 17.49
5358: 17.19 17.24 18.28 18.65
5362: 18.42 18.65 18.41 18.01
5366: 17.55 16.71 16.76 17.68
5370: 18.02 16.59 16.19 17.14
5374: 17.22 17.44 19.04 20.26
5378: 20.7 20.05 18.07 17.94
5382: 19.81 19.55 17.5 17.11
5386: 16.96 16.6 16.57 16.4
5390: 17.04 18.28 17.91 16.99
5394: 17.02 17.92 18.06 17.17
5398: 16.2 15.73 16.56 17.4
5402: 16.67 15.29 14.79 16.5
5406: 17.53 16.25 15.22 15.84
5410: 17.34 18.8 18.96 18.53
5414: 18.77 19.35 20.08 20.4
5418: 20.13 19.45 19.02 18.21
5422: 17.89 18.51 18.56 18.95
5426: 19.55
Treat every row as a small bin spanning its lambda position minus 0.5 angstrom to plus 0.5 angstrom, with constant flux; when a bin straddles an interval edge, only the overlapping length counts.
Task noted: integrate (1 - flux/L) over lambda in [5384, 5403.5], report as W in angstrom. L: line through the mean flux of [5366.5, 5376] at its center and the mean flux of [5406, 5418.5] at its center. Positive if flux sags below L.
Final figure 0.9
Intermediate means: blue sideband 17.2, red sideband 18.3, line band 17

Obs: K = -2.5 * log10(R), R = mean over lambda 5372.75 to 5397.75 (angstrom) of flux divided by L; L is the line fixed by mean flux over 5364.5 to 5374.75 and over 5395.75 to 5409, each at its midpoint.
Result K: -0.071 mag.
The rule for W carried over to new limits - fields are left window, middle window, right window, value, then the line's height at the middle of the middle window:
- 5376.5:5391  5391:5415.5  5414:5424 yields 2.1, 18.7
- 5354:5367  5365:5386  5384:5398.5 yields -0.5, 17.7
